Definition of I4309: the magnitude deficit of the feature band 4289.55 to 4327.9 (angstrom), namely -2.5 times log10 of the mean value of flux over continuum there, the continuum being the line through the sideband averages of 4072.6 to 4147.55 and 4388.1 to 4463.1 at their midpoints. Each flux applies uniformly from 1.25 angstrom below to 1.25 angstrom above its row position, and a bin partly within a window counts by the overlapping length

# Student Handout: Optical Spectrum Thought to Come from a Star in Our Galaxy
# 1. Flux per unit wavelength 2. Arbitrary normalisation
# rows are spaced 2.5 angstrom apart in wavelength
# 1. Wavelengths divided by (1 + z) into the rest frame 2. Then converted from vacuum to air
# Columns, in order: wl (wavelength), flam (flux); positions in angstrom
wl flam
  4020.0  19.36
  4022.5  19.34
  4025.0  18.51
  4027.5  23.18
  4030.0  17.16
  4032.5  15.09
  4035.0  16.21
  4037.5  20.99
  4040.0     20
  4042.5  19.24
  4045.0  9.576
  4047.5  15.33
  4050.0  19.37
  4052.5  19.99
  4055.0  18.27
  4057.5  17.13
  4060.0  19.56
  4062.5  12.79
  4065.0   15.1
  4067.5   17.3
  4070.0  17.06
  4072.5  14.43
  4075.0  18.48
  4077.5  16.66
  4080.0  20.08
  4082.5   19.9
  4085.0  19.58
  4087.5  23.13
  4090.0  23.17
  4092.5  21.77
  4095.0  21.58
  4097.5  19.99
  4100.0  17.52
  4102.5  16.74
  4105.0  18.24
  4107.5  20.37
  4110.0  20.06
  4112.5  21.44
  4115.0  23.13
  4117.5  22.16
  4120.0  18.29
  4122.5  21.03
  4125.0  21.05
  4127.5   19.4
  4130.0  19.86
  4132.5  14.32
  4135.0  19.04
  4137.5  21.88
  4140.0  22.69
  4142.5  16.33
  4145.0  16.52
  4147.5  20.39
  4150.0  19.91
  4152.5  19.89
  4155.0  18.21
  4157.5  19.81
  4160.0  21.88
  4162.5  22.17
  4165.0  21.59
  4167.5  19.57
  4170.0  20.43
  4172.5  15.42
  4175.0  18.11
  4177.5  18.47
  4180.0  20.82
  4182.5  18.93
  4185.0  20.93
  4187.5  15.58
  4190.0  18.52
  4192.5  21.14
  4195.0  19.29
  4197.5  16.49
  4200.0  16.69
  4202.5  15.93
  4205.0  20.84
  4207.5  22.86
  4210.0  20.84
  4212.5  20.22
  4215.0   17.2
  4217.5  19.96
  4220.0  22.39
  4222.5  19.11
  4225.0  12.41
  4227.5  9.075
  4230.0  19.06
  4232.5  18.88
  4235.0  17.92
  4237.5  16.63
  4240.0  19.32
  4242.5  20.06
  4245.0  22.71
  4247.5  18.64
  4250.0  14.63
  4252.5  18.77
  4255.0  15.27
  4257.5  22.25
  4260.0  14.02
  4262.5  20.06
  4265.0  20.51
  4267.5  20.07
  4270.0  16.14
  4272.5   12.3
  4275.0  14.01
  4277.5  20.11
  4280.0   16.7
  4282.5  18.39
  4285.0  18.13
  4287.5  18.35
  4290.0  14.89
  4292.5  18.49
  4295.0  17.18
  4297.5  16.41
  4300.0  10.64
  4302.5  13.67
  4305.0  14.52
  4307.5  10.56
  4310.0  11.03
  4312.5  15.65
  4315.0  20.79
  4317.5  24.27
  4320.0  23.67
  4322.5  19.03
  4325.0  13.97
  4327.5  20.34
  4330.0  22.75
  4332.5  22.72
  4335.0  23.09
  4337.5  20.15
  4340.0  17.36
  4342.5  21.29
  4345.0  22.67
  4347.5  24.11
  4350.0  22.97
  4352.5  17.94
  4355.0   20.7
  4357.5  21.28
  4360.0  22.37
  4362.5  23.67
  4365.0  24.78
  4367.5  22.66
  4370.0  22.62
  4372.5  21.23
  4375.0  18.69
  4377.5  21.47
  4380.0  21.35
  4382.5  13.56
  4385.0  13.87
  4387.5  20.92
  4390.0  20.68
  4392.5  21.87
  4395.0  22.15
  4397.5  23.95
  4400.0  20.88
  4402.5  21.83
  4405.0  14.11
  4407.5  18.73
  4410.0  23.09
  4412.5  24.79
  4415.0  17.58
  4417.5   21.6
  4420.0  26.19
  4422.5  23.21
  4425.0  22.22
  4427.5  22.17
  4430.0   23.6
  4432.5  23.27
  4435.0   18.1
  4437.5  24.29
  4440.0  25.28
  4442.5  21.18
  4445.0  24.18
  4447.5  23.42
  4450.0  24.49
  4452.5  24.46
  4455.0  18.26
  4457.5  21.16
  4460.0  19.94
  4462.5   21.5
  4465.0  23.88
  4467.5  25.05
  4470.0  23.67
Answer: 0.27 mag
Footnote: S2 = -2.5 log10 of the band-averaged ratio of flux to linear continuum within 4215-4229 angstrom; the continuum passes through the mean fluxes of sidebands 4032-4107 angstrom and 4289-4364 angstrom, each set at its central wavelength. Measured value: 0.12 mag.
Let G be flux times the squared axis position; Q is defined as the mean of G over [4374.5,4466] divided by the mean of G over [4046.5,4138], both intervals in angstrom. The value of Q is 1.31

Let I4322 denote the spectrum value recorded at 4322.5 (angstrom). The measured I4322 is 19.03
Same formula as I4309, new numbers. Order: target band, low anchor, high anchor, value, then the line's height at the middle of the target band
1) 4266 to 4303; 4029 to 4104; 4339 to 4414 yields 0.22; 20.1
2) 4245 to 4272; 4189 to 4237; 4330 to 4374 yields 0.08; 19.5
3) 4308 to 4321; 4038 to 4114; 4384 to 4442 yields 0.12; 20.6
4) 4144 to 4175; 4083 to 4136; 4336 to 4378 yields 0.04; 20.4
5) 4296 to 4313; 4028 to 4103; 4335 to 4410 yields 0.46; 20.2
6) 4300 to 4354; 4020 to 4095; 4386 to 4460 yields 0.11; 21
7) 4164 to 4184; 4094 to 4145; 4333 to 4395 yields 0.04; 20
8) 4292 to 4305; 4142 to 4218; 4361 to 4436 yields 0.33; 20.3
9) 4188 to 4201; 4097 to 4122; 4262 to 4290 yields 0.02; 18.6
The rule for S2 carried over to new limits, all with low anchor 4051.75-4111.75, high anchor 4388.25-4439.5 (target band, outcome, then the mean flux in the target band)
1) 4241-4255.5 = 0.10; 18.5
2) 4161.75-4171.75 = -0.06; 20.6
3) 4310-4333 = 0.06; 19.8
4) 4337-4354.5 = 0.01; 21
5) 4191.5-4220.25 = 0.03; 19.4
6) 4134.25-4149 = -0.01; 19.5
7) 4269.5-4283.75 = 0.25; 16.3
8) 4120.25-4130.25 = -0.06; 20.2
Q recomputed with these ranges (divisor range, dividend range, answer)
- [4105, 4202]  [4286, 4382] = 1.09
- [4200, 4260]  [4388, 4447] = 1.31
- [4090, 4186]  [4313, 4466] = 1.22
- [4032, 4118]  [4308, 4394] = 1.25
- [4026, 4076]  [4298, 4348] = 1.22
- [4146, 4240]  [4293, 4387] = 1.10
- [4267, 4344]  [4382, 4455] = 1.29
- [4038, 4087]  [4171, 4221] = 1.16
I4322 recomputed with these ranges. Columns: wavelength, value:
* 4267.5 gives 20.07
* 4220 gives 22.39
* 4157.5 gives 19.81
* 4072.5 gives 14.43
